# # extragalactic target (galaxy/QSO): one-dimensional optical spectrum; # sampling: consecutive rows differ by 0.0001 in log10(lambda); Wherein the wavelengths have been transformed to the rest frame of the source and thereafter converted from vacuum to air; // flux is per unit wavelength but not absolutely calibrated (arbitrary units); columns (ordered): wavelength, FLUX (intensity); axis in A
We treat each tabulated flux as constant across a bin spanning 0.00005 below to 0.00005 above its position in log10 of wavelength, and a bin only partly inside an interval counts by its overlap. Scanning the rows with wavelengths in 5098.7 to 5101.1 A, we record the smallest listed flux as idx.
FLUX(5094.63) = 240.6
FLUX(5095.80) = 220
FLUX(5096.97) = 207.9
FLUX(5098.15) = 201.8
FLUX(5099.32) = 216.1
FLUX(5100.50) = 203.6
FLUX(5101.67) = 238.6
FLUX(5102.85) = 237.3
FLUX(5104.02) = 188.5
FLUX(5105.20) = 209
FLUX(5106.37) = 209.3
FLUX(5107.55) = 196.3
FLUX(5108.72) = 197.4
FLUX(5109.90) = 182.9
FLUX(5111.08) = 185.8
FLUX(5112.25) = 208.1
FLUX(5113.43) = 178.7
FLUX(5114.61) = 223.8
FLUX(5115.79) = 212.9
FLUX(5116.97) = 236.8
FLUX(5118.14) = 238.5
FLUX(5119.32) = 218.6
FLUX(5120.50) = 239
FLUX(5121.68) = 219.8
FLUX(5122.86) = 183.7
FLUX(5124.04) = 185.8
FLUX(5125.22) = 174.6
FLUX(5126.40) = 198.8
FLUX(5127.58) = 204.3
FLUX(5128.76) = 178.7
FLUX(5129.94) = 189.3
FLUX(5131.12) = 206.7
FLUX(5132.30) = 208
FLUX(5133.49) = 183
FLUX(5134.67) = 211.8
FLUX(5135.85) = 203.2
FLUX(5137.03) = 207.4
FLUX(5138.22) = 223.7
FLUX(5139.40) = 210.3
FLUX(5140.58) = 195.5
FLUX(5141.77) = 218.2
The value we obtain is 203.6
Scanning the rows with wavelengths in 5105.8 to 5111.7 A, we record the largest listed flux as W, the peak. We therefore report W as 209.3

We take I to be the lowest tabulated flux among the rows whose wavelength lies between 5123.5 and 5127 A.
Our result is 174.6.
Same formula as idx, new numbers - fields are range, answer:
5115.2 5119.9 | 212.9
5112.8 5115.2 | 178.7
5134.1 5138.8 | 203.2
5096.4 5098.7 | 201.8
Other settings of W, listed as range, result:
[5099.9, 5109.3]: 238.6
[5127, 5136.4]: 211.8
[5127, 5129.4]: 204.3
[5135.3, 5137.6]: 207.4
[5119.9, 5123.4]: 239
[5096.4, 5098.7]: 207.9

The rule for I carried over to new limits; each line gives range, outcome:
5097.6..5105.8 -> 188.5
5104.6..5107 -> 209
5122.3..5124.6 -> 183.7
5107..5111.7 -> 182.9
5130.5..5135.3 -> 183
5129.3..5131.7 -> 189.3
